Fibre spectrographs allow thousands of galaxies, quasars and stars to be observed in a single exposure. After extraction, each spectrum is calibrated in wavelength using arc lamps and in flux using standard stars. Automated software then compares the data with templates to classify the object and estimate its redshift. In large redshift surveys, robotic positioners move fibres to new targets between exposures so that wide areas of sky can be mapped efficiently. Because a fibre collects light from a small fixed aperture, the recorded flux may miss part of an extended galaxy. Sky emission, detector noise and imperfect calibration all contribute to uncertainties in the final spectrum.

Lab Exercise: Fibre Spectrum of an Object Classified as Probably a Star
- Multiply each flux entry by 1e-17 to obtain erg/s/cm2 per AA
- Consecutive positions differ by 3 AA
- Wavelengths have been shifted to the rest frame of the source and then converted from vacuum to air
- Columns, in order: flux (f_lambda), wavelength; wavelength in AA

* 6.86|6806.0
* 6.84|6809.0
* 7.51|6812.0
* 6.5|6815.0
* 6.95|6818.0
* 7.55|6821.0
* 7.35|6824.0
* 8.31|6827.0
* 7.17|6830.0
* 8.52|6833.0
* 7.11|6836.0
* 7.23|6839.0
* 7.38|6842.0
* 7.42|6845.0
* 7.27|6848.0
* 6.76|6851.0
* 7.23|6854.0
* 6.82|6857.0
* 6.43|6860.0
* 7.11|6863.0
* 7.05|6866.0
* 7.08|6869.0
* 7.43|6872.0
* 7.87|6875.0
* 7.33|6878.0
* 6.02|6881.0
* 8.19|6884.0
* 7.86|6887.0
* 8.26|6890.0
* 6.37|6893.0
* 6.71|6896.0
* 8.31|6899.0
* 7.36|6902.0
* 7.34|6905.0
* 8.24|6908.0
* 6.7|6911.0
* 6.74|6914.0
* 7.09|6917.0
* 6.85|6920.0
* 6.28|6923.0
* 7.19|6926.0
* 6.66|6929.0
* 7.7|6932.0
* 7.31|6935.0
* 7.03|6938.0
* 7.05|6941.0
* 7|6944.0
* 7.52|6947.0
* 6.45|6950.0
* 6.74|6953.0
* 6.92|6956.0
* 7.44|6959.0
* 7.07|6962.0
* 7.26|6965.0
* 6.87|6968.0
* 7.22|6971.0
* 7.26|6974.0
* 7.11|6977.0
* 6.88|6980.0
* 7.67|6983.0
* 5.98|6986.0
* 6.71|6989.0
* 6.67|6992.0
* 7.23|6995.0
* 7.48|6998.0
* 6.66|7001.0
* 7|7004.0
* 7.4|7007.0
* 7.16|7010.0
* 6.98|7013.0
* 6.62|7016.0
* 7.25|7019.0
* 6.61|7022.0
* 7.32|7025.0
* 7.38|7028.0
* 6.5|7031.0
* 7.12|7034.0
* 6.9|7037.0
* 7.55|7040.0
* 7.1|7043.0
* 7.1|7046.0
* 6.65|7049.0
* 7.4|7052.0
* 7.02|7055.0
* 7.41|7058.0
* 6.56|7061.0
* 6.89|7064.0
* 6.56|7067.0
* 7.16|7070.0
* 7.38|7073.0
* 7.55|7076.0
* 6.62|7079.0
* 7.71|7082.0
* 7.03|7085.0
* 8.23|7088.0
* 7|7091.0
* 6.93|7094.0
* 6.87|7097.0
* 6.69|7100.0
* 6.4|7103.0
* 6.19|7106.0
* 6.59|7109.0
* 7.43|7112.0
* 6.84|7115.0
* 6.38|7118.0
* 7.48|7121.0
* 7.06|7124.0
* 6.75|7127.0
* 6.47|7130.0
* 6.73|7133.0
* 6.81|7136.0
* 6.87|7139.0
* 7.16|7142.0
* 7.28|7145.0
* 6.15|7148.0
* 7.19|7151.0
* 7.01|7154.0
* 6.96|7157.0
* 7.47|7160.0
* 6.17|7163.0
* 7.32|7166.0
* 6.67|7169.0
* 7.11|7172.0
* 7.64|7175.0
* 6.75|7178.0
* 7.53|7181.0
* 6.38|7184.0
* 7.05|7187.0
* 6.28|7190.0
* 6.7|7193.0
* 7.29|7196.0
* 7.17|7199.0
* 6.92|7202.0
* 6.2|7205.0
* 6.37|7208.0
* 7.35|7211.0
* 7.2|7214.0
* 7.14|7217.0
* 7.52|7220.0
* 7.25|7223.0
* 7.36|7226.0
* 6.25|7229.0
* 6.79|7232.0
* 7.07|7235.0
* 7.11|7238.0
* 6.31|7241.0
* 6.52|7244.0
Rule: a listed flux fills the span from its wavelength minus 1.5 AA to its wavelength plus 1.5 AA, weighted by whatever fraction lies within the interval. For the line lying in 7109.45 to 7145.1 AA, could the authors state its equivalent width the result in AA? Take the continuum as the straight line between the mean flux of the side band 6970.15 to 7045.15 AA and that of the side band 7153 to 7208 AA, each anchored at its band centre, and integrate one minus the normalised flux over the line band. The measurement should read 0.2 AA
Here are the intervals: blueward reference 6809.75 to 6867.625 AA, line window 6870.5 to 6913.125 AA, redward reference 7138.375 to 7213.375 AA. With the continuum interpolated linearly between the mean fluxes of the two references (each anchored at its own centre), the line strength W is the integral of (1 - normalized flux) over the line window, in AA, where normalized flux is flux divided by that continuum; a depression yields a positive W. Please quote -1.3 AA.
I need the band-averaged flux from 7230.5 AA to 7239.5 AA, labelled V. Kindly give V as 6.99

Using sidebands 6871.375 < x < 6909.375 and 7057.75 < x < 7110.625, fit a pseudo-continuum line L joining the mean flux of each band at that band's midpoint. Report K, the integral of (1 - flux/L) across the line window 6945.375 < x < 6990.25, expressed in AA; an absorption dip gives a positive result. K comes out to 1.68 AA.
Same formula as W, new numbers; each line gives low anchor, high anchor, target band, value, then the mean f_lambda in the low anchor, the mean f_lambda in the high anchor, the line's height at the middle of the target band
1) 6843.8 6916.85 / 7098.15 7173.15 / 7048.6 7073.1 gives -0.1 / 7.24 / 6.85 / 6.96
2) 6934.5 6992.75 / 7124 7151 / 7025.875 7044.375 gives -0.5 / 7.01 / 6.82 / 6.93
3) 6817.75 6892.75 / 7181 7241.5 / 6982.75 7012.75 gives 0.8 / 7.34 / 6.91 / 7.17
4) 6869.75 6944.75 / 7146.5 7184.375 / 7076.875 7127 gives 0.5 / 7.24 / 6.97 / 7.03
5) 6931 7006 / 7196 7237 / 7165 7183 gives -0.4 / 7.05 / 6.98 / 6.99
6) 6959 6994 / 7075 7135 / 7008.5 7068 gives -0.3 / 7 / 6.94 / 6.97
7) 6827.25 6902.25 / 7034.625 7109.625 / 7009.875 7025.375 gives 0.3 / 7.31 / 7.03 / 7.1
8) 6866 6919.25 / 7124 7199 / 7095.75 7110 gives 0.9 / 7.33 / 6.91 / 7.01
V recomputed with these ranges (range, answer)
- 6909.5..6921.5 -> 6.84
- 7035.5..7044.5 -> 7.18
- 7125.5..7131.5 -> 6.61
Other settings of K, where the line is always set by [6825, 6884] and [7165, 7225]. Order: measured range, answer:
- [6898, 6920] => -0.4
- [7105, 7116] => 0.4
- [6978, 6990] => 0.6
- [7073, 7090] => -0.8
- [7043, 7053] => 0.1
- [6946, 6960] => 0.4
